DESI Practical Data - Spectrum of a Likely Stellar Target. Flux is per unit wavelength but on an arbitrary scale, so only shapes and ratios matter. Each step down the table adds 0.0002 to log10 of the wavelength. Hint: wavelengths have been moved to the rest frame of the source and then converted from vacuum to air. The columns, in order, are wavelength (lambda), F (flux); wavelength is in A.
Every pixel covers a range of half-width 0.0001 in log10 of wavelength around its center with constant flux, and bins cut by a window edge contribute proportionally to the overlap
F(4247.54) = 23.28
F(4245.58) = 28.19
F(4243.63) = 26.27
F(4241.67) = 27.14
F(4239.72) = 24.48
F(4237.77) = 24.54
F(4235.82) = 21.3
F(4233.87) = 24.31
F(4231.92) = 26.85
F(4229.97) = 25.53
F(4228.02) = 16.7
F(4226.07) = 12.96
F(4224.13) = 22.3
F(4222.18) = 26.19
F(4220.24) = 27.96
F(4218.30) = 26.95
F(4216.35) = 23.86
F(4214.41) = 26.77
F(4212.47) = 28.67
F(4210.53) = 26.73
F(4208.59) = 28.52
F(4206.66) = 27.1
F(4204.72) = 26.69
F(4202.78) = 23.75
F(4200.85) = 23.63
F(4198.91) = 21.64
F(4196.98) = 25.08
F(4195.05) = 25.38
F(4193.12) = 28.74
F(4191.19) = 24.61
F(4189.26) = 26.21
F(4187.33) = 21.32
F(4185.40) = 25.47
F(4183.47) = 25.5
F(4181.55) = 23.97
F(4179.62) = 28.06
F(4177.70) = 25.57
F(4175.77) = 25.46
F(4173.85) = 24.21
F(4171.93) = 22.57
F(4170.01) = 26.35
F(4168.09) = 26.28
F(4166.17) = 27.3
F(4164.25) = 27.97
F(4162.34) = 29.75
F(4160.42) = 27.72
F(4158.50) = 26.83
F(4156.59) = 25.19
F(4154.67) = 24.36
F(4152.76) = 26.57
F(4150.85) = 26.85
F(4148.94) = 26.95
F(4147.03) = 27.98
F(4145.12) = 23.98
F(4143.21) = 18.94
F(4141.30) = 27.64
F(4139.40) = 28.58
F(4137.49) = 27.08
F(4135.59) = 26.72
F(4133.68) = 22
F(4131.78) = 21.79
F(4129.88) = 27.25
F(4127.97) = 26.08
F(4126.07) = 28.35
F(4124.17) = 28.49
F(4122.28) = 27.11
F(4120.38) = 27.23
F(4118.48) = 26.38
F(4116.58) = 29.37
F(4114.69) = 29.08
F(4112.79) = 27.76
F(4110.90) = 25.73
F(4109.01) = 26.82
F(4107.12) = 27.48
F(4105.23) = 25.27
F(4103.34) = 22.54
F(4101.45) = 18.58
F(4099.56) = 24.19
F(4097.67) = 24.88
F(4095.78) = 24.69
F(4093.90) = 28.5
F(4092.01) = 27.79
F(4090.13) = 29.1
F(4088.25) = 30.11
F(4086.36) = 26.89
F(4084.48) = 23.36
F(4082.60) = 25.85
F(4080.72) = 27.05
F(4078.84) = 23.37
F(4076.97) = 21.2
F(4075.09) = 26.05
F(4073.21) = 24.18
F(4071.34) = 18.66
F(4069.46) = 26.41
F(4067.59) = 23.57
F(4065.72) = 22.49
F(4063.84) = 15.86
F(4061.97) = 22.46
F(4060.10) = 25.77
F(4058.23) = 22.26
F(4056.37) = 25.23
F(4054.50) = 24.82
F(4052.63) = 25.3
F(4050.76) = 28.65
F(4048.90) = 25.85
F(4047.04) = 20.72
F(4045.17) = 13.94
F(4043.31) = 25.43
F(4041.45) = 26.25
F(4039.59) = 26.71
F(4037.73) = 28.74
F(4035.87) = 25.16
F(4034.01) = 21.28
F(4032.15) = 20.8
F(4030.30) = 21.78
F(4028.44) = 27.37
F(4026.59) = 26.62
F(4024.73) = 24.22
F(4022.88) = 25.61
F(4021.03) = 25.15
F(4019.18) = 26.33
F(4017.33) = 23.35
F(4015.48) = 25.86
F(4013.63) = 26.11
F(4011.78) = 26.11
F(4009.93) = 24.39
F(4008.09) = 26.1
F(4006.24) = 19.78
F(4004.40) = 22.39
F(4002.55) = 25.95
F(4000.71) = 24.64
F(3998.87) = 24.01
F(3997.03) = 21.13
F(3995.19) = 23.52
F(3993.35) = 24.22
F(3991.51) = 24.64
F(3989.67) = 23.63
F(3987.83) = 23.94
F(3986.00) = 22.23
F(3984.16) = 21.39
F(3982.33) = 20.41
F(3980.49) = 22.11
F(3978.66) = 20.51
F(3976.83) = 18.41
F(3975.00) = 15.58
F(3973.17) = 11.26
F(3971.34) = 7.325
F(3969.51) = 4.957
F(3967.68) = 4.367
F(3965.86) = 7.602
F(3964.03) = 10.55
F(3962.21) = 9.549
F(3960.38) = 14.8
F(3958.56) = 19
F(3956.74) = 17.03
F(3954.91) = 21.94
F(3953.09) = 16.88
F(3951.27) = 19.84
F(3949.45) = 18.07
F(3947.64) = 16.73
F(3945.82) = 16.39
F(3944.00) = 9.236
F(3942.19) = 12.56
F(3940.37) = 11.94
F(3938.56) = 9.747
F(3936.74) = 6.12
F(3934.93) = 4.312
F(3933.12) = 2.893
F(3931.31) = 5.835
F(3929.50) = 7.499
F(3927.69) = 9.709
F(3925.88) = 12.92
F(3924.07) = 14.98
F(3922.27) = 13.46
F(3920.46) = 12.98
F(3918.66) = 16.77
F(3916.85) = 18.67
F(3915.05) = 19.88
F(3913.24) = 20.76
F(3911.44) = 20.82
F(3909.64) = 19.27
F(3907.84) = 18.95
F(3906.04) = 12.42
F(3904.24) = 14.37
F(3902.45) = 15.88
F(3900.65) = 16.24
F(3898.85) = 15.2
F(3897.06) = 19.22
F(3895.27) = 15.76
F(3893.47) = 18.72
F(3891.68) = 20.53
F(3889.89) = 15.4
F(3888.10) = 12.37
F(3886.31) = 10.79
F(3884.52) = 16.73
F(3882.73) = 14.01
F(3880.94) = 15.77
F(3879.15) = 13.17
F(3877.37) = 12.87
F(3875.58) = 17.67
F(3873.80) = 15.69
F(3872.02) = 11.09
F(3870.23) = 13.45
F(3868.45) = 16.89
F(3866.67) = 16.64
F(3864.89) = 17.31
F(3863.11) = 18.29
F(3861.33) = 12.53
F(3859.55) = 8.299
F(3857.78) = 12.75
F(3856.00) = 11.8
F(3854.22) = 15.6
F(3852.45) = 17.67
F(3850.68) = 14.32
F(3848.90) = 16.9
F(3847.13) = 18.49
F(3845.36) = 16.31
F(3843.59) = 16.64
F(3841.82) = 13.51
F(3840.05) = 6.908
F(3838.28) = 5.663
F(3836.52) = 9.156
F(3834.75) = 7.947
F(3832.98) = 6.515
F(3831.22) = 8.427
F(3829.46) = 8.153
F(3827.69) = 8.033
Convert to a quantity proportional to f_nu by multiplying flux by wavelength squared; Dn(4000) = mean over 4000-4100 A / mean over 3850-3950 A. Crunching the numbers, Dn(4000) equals 1.86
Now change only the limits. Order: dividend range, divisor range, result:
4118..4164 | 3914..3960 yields 2.16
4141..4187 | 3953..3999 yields 1.64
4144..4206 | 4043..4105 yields 1.12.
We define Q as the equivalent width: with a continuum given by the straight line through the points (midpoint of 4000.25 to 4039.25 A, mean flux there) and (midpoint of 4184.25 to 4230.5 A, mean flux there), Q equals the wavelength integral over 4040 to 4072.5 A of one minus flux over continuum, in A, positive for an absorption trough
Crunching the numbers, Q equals 1.93 A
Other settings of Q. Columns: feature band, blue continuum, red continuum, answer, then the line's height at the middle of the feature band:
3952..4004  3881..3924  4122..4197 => 3.65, 19.2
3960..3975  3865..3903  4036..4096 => 8.13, 19.7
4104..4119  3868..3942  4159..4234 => -3.51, 22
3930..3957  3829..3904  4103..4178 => 7.90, 17.5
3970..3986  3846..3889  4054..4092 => 2.25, 19.8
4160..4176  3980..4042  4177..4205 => -0.97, 24.9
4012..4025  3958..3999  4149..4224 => -4.56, 18.8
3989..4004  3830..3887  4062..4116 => -2.68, 20.3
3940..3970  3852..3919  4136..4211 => 7.25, 18.2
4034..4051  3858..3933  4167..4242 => -3.98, 19.7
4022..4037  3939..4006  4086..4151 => -2.37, 20.9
